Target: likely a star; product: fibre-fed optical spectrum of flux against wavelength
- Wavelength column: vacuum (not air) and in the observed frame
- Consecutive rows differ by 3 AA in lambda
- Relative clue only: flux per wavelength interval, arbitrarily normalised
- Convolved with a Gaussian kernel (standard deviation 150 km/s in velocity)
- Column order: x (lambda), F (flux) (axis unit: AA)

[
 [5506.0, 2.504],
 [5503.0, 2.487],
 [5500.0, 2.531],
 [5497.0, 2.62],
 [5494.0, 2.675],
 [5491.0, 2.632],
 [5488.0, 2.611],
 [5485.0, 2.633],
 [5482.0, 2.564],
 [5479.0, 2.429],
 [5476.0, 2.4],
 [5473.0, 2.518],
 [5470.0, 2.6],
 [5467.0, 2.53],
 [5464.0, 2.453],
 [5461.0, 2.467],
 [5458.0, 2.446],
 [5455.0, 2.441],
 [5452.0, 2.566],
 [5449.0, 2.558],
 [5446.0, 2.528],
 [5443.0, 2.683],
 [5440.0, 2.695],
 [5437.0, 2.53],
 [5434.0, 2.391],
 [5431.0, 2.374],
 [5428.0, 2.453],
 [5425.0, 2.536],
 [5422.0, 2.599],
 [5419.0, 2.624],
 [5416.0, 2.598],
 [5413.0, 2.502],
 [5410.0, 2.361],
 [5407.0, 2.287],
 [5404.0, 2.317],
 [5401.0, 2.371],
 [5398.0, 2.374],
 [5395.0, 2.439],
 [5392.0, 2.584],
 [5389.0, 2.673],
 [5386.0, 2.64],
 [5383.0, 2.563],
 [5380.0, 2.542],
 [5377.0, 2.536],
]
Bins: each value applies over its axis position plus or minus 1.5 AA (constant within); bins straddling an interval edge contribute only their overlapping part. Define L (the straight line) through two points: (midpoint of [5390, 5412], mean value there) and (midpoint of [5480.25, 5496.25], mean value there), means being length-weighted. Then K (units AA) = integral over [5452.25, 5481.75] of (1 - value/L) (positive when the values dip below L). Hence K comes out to 0.9 AA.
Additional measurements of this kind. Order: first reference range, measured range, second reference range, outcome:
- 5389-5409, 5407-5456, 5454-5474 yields -1.32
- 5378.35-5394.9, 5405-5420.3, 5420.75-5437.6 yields 0.31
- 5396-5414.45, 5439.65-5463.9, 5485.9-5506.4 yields -0.54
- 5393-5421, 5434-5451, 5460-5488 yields -0.69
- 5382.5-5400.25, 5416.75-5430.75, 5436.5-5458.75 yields 0.06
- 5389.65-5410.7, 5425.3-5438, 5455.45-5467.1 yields -0.04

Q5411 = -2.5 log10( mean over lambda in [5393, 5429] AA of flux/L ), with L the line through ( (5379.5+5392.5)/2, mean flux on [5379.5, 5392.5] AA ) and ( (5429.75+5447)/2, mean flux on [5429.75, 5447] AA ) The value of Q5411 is 0.05 mag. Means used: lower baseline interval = 2.61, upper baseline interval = 2.54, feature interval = 2.46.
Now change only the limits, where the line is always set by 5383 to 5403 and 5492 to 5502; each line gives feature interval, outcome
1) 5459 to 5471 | 0.03 mag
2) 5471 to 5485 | 0.04 mag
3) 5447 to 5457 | 0.02 mag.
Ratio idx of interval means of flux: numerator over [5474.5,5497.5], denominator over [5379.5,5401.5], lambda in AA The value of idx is 1.0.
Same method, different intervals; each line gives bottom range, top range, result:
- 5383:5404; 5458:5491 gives 1.01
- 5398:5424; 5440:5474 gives 1.03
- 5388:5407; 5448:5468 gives 1.02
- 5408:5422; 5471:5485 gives 0.99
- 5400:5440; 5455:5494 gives 1.02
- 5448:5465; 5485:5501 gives 1.05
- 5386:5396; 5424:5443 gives 0.97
